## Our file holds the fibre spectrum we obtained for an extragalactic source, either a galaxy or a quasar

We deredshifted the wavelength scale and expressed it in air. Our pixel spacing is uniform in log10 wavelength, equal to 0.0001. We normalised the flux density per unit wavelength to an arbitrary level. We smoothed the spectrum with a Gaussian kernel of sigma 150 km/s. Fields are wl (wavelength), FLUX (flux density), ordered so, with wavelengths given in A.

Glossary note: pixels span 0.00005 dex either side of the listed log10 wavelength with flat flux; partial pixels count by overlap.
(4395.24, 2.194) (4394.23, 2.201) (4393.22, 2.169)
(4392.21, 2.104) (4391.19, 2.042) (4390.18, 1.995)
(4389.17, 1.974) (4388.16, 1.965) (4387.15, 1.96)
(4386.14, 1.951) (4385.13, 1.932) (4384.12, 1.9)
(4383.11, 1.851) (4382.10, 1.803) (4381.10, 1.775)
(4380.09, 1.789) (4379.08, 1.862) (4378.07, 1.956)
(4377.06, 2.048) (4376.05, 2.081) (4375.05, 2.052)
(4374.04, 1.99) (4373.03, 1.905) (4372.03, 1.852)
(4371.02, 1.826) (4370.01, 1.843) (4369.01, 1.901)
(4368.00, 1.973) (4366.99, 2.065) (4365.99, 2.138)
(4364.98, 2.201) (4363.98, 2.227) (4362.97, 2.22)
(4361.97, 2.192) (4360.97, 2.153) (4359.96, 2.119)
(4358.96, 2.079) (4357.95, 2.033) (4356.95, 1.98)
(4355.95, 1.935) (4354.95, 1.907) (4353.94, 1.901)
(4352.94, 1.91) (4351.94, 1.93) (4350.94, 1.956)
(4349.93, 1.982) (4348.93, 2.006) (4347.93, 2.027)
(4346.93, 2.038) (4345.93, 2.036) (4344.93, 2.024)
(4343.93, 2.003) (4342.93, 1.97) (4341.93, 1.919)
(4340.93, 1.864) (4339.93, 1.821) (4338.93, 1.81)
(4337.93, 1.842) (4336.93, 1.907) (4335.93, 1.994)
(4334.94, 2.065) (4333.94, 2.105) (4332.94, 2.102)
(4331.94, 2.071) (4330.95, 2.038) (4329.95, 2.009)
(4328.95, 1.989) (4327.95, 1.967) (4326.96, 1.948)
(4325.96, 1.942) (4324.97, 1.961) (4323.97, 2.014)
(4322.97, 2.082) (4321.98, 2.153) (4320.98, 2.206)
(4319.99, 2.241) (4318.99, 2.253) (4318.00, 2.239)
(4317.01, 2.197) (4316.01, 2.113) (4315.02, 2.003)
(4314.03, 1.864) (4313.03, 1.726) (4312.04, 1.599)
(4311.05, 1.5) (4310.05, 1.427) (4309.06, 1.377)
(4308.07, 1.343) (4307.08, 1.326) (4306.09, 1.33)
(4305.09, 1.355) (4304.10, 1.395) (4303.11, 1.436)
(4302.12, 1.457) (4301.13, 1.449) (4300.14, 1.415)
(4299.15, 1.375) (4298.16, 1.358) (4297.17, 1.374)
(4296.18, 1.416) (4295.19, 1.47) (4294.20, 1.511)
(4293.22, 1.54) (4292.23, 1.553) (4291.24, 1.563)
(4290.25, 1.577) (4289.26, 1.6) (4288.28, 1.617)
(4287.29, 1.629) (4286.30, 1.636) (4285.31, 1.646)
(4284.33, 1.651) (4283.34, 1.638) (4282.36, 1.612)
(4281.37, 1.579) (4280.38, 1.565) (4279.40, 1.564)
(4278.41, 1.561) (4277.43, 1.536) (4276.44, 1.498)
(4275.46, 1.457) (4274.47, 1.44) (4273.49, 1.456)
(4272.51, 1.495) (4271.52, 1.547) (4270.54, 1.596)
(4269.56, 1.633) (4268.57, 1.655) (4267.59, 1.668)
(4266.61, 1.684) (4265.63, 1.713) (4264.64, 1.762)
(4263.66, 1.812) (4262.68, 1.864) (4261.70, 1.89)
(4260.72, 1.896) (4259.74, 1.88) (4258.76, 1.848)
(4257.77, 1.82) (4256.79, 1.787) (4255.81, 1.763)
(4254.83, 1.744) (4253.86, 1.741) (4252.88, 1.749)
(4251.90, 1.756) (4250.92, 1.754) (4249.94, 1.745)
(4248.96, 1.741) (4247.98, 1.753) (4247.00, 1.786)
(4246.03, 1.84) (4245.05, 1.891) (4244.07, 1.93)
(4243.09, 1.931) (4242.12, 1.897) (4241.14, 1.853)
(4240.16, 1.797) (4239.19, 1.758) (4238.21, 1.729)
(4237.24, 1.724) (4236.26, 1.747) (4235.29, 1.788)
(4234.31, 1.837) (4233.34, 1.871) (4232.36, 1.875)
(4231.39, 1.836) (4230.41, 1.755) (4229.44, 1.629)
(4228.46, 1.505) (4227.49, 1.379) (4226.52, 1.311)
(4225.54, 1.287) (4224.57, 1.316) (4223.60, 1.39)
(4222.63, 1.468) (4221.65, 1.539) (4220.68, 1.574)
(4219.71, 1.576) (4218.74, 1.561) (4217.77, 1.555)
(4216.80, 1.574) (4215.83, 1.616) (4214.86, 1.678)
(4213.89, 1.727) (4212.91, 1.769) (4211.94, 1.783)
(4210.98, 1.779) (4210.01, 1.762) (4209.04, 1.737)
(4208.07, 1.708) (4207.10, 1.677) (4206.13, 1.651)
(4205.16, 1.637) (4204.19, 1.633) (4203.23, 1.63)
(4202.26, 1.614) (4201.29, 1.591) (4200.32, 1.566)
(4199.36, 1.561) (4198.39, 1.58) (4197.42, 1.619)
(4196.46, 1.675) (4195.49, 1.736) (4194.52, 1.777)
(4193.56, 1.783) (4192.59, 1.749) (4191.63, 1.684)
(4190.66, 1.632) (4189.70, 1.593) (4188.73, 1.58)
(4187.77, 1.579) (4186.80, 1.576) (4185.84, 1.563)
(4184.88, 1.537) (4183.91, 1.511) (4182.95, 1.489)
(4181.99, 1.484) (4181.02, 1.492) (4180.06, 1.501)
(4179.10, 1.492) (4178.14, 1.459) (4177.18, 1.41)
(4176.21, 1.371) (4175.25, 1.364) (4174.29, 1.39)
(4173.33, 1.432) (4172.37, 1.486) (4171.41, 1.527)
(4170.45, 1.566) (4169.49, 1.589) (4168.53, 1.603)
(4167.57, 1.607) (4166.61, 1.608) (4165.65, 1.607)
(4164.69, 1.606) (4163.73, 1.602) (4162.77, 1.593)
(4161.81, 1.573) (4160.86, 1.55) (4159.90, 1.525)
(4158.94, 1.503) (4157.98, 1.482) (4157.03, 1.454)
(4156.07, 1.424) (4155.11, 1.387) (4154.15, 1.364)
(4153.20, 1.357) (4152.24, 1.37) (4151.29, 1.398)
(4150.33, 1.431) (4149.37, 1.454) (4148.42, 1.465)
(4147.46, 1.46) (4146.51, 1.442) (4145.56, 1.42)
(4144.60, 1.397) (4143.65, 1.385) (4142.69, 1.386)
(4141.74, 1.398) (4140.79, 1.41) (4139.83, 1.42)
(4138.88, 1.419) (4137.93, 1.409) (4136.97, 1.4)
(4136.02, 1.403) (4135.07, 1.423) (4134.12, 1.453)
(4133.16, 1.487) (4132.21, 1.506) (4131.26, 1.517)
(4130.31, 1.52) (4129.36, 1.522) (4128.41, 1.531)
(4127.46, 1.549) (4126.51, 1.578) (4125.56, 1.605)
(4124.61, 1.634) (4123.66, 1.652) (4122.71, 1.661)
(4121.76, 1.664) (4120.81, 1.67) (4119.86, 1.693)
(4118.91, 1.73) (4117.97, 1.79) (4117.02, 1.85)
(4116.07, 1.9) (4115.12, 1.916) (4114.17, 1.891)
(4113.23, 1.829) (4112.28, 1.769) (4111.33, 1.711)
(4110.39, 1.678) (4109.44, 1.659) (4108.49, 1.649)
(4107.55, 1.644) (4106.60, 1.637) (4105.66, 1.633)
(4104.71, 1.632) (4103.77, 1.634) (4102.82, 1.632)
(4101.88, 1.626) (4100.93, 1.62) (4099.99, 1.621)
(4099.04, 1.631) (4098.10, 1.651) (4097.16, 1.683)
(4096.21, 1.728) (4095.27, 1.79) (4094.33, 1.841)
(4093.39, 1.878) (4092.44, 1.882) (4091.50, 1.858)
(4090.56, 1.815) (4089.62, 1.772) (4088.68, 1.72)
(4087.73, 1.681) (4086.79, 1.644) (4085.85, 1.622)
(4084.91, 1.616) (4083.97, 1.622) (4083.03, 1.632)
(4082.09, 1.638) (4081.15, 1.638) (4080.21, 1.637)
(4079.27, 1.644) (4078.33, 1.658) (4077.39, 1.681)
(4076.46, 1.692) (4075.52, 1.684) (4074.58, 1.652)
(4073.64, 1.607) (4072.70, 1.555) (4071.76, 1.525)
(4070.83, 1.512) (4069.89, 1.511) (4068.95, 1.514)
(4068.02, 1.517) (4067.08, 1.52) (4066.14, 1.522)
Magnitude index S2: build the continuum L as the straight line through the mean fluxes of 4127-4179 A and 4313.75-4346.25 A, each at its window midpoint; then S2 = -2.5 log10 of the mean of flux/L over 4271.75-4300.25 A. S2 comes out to 0.23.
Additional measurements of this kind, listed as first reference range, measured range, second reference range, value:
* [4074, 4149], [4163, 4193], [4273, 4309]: 0.028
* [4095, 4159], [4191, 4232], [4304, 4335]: 0.054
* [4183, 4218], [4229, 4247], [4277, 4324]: -0.106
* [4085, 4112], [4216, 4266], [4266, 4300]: -0.088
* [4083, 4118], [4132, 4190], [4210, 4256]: 0.158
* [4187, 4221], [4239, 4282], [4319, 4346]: 0.055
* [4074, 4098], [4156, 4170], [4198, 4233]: 0.060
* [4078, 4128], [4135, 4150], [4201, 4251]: 0.192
